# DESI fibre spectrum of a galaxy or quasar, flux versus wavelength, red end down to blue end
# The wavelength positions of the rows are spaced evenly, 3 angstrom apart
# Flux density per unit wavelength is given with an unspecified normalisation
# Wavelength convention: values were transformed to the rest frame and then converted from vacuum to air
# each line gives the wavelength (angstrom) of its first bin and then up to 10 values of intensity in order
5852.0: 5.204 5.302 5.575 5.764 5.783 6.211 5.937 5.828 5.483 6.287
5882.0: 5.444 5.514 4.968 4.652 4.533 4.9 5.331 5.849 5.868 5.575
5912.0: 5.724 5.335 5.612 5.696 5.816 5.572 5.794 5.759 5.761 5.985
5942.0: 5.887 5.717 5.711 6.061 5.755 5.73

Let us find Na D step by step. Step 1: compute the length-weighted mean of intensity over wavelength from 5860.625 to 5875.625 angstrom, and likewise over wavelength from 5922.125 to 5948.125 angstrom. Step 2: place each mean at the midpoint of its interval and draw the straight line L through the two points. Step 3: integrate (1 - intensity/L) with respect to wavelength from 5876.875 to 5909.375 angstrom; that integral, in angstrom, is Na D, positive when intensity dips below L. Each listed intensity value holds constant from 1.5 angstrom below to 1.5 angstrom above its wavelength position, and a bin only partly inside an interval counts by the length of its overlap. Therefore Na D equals 2.7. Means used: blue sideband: 5.88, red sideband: 5.78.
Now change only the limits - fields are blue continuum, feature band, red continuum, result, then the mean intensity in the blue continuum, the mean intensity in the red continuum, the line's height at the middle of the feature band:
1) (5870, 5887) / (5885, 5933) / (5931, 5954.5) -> 2.8 angstrom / 5.71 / 5.83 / 5.77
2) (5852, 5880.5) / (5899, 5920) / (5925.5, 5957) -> 0.6 angstrom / 5.77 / 5.8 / 5.78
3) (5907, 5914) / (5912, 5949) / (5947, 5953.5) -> 0.3 angstrom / 5.64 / 5.88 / 5.76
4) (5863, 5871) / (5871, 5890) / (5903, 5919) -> 1.0 angstrom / 5.99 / 5.64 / 5.89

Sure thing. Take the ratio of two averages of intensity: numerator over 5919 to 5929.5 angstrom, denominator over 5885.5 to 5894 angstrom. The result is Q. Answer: 1.18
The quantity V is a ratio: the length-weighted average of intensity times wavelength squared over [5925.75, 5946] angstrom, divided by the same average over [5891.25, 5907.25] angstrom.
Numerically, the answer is 1.1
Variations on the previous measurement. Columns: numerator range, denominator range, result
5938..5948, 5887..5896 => 1.26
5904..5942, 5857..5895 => 1.05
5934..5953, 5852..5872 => 1.05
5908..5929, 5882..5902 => 1.13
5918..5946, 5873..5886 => 1.03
